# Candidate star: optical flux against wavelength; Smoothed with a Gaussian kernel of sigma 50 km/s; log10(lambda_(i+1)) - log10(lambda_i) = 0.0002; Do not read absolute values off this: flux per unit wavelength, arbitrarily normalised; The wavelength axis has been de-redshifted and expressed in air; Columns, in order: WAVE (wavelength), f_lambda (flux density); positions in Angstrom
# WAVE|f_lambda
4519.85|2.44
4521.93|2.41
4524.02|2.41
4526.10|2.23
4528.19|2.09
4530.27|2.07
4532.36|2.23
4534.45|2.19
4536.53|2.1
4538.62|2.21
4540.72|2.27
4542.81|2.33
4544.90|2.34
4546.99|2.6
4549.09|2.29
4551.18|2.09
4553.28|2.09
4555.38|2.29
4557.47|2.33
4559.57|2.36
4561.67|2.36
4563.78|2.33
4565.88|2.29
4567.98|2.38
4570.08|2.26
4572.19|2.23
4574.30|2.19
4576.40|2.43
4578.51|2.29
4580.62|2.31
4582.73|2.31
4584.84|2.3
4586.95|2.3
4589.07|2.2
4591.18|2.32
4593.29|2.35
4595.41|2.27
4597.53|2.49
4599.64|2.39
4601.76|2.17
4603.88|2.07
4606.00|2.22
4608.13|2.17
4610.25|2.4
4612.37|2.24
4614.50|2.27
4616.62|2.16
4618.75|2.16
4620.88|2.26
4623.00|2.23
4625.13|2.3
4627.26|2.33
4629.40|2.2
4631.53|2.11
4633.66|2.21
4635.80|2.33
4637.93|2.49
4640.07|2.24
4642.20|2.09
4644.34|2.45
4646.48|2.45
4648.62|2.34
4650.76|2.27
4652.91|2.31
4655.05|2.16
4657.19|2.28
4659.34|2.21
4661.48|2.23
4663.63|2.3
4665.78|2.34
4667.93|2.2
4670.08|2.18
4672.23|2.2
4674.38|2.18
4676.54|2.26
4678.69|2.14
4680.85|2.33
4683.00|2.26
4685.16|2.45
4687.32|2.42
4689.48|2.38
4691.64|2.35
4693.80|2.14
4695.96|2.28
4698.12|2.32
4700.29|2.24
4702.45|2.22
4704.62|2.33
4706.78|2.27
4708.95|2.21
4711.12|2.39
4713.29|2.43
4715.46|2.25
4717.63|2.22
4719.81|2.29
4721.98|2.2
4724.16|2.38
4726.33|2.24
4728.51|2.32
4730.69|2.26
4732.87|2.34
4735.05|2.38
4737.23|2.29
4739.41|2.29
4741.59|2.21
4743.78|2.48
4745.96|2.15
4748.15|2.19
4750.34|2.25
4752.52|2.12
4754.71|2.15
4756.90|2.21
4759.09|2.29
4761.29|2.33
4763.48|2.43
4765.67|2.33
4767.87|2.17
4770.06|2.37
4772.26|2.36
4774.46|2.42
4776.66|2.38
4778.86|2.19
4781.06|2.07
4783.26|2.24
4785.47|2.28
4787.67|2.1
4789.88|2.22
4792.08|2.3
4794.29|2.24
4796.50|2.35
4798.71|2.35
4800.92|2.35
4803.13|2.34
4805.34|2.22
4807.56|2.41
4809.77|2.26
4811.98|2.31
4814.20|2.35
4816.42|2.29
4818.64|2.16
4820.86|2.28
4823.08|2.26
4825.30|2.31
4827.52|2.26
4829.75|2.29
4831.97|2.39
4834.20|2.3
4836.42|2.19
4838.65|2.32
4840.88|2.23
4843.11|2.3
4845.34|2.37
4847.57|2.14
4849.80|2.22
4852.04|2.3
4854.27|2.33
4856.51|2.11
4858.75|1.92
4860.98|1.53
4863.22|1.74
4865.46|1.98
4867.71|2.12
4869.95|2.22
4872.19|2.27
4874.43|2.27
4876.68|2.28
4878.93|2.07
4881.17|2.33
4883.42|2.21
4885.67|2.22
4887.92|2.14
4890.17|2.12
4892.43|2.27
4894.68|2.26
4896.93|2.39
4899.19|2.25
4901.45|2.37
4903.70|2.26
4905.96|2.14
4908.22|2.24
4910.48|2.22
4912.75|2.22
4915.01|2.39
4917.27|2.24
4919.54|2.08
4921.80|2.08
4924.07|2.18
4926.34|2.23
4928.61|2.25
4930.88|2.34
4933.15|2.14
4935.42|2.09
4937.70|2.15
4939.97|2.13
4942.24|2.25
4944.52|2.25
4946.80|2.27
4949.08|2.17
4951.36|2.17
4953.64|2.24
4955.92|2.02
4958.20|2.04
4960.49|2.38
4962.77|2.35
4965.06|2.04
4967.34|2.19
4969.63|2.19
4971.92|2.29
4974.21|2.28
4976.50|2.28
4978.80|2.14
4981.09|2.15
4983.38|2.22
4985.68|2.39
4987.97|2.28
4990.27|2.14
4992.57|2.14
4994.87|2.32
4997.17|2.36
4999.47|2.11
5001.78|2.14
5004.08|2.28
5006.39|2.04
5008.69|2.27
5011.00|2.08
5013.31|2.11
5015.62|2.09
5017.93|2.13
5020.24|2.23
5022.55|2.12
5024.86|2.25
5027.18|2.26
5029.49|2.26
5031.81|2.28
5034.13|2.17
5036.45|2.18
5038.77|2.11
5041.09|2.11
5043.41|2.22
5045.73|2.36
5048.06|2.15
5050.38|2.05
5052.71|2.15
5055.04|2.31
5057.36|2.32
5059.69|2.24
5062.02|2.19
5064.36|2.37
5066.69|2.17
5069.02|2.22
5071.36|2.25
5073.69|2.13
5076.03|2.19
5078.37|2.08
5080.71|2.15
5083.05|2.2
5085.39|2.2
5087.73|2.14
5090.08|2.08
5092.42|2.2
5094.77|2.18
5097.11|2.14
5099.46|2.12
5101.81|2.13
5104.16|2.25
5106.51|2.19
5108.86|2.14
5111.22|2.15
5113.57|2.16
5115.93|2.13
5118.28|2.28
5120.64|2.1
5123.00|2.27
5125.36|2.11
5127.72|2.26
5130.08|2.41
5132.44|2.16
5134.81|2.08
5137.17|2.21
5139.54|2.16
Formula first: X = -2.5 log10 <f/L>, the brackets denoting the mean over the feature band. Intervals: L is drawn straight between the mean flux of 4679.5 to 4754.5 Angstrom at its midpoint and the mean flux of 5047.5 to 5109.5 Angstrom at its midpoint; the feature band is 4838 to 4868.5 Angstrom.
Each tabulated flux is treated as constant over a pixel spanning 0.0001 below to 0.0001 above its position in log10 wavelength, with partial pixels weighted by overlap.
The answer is 0.07 mag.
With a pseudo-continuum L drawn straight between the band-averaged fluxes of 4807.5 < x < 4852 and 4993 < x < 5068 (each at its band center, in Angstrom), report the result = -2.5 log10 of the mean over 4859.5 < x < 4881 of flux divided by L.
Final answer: 0.10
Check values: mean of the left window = 2.28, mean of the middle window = 2.06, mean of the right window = 2.2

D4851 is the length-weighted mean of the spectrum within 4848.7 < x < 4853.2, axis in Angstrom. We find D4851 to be 2.26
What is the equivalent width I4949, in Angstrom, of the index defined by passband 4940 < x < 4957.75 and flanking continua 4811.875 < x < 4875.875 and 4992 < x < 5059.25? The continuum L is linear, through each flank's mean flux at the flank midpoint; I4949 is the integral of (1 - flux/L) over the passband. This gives 0.1 Angstrom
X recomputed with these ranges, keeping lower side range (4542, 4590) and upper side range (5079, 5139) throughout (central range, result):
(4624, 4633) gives 0.03 mag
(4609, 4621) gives 0.02 mag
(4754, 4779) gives -0.03 mag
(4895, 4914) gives -0.02 mag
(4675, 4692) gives -0.02 mag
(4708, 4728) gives -0.01 mag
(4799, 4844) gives -0.02 mag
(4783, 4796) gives 0.01 mag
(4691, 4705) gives 0.00 mag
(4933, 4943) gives 0.03 mag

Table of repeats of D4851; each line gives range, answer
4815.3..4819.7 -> 2.22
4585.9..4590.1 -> 2.25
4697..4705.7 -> 2.28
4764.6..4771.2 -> 2.29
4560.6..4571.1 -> 2.32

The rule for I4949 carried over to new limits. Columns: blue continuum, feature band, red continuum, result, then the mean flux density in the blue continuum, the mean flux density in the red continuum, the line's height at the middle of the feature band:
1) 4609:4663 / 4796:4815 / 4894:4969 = -0.8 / 2.27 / 2.21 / 2.24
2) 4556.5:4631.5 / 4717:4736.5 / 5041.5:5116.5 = -0.3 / 2.28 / 2.19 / 2.25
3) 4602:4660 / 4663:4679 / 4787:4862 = 0.2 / 2.26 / 2.25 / 2.25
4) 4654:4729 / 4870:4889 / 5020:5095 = 0.1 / 2.27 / 2.2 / 2.23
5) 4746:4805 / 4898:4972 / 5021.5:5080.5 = 0.8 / 2.27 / 2.2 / 2.23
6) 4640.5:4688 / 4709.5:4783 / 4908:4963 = -1.0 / 2.27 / 2.2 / 2.25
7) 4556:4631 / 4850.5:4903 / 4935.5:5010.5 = 1.5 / 2.28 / 2.21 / 2.22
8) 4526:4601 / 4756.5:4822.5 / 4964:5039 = -1.4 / 2.28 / 2.2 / 2.24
